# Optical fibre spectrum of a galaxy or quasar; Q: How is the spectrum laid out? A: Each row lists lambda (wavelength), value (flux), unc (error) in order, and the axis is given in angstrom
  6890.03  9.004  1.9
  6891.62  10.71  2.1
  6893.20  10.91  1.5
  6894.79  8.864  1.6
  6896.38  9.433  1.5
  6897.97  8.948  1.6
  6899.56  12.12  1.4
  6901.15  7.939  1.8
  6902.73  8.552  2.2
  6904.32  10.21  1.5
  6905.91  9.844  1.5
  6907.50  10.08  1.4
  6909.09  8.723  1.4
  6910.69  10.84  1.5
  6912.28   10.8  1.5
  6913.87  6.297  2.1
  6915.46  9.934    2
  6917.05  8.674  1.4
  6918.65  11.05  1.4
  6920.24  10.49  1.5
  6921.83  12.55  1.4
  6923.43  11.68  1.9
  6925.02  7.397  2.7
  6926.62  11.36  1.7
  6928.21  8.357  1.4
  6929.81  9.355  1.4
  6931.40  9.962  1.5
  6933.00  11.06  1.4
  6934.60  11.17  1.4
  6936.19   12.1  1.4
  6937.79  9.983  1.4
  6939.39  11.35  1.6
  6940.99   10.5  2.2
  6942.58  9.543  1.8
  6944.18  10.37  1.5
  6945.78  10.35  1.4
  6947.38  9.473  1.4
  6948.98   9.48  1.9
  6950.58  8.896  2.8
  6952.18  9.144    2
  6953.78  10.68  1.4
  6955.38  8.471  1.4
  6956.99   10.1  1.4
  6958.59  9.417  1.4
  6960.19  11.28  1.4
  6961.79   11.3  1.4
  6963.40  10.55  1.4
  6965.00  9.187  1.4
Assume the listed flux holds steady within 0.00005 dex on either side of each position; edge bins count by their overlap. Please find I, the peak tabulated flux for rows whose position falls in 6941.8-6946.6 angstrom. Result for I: 10.37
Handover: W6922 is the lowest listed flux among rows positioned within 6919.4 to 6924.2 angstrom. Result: 10.49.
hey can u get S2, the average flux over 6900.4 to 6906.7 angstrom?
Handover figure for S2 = 9.16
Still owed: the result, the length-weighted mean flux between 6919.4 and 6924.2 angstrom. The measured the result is 11.6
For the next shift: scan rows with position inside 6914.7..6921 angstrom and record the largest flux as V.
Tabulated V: 11.05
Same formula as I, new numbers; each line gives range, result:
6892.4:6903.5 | 12.12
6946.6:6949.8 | 9.48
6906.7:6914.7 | 10.84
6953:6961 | 11.28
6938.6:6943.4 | 11.35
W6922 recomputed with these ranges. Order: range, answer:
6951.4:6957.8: 8.471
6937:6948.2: 9.473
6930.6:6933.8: 9.962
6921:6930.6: 7.397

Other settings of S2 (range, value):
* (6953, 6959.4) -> 9.66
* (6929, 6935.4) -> 10.4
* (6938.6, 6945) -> 10.4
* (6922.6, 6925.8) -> 9.57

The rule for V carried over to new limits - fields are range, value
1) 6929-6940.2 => 12.1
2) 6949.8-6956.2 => 10.68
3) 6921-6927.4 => 12.55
